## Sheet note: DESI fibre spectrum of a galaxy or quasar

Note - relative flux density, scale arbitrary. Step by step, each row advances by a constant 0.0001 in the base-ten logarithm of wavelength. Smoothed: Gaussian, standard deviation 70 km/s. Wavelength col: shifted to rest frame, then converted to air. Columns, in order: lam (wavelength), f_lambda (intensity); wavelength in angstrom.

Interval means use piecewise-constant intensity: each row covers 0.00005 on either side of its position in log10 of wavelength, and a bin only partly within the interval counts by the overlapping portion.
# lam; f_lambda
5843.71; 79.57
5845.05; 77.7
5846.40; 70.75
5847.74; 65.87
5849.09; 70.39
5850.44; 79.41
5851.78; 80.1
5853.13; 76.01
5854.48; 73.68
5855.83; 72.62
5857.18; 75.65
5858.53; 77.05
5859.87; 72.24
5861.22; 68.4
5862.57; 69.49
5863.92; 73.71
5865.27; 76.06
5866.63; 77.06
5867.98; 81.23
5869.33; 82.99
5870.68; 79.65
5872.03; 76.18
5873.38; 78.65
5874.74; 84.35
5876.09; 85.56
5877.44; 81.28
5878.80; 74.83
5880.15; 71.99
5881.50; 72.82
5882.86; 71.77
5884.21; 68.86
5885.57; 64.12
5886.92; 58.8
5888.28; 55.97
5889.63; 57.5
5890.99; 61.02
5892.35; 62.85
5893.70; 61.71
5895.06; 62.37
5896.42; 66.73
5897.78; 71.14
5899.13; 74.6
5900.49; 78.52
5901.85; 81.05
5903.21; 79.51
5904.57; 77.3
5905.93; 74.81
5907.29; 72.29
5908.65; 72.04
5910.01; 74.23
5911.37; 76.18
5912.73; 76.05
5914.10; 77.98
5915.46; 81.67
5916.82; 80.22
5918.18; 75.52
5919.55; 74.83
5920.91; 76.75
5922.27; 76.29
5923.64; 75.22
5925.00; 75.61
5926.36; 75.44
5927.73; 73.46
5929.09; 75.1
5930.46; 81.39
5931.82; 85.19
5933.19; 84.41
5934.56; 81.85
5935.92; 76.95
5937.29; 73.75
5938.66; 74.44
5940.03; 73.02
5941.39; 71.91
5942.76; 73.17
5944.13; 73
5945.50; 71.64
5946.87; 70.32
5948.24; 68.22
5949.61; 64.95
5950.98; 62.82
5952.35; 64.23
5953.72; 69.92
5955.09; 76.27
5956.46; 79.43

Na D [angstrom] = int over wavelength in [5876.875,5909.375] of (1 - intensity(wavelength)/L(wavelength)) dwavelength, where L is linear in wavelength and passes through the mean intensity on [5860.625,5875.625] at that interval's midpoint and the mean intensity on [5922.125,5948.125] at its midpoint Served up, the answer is 2.9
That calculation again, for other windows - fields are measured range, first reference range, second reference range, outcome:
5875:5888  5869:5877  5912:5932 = 1.36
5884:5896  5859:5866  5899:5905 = 2.39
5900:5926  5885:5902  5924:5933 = -1.53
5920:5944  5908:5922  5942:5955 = -1.28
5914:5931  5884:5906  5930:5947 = -0.84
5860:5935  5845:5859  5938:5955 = -2.12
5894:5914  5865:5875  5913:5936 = 1.18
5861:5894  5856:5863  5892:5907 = 0.20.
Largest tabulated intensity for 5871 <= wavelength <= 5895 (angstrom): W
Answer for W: 85.56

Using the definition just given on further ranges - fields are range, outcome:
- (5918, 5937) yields 85.19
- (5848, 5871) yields 82.99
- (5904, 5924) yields 81.67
